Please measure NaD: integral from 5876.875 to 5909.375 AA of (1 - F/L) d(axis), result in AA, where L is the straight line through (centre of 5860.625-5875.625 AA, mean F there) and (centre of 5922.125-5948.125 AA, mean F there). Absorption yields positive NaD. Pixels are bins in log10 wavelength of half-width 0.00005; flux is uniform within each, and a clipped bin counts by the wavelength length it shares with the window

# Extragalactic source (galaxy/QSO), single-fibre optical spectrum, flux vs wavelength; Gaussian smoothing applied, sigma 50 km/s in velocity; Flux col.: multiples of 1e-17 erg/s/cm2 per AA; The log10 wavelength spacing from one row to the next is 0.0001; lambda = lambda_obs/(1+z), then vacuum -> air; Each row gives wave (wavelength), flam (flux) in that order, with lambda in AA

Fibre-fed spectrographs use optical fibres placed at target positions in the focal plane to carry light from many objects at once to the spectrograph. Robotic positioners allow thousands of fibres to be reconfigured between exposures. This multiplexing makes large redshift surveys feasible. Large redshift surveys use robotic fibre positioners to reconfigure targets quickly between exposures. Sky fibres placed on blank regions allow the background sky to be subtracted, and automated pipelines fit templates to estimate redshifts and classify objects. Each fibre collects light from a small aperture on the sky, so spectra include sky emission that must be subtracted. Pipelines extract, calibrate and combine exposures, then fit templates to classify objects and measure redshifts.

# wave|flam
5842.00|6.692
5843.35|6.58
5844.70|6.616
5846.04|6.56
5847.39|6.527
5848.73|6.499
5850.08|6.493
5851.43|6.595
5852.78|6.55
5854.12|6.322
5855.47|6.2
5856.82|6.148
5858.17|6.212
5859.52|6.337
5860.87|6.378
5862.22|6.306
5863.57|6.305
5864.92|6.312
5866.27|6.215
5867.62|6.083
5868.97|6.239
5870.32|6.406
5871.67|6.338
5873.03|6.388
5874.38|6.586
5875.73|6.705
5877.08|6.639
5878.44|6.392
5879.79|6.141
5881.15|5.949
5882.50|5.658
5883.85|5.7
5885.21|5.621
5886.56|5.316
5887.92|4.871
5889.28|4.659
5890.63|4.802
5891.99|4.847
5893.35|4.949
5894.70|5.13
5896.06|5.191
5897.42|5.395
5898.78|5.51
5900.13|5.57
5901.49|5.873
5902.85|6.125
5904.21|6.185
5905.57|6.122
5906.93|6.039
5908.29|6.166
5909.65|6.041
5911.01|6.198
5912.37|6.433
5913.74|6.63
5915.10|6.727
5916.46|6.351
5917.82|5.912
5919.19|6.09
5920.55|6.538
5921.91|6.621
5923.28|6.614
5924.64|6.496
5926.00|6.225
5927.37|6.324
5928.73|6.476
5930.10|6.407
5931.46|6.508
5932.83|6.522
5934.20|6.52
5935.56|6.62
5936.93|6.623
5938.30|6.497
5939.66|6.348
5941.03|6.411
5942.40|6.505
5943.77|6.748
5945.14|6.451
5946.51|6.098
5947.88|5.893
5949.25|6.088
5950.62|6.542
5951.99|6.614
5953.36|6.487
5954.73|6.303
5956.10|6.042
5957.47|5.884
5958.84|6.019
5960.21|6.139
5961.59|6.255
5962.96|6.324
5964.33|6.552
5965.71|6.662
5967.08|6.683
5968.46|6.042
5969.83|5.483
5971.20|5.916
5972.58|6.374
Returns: 3.9 AA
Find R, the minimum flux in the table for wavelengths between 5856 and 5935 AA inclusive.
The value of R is 4.659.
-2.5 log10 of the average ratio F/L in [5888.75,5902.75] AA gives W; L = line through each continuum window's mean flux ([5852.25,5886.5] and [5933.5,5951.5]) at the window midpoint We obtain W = 0.20 mag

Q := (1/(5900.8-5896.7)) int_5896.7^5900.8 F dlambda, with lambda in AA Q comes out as 5.49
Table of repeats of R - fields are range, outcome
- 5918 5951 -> 5.893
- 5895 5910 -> 5.191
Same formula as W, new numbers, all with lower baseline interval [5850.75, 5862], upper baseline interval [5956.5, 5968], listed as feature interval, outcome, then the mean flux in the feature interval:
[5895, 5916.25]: 0.06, 6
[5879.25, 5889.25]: 0.15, 5.54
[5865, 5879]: -0.01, 6.4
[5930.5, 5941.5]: -0.03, 6.51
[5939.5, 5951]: 0.00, 6.33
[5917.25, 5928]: -0.01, 6.35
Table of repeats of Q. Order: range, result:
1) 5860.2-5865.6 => 6.33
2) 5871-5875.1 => 6.44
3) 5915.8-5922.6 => 6.3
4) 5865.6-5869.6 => 6.18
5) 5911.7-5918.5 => 6.41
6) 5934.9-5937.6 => 6.61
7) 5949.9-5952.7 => 6.57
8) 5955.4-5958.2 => 5.98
